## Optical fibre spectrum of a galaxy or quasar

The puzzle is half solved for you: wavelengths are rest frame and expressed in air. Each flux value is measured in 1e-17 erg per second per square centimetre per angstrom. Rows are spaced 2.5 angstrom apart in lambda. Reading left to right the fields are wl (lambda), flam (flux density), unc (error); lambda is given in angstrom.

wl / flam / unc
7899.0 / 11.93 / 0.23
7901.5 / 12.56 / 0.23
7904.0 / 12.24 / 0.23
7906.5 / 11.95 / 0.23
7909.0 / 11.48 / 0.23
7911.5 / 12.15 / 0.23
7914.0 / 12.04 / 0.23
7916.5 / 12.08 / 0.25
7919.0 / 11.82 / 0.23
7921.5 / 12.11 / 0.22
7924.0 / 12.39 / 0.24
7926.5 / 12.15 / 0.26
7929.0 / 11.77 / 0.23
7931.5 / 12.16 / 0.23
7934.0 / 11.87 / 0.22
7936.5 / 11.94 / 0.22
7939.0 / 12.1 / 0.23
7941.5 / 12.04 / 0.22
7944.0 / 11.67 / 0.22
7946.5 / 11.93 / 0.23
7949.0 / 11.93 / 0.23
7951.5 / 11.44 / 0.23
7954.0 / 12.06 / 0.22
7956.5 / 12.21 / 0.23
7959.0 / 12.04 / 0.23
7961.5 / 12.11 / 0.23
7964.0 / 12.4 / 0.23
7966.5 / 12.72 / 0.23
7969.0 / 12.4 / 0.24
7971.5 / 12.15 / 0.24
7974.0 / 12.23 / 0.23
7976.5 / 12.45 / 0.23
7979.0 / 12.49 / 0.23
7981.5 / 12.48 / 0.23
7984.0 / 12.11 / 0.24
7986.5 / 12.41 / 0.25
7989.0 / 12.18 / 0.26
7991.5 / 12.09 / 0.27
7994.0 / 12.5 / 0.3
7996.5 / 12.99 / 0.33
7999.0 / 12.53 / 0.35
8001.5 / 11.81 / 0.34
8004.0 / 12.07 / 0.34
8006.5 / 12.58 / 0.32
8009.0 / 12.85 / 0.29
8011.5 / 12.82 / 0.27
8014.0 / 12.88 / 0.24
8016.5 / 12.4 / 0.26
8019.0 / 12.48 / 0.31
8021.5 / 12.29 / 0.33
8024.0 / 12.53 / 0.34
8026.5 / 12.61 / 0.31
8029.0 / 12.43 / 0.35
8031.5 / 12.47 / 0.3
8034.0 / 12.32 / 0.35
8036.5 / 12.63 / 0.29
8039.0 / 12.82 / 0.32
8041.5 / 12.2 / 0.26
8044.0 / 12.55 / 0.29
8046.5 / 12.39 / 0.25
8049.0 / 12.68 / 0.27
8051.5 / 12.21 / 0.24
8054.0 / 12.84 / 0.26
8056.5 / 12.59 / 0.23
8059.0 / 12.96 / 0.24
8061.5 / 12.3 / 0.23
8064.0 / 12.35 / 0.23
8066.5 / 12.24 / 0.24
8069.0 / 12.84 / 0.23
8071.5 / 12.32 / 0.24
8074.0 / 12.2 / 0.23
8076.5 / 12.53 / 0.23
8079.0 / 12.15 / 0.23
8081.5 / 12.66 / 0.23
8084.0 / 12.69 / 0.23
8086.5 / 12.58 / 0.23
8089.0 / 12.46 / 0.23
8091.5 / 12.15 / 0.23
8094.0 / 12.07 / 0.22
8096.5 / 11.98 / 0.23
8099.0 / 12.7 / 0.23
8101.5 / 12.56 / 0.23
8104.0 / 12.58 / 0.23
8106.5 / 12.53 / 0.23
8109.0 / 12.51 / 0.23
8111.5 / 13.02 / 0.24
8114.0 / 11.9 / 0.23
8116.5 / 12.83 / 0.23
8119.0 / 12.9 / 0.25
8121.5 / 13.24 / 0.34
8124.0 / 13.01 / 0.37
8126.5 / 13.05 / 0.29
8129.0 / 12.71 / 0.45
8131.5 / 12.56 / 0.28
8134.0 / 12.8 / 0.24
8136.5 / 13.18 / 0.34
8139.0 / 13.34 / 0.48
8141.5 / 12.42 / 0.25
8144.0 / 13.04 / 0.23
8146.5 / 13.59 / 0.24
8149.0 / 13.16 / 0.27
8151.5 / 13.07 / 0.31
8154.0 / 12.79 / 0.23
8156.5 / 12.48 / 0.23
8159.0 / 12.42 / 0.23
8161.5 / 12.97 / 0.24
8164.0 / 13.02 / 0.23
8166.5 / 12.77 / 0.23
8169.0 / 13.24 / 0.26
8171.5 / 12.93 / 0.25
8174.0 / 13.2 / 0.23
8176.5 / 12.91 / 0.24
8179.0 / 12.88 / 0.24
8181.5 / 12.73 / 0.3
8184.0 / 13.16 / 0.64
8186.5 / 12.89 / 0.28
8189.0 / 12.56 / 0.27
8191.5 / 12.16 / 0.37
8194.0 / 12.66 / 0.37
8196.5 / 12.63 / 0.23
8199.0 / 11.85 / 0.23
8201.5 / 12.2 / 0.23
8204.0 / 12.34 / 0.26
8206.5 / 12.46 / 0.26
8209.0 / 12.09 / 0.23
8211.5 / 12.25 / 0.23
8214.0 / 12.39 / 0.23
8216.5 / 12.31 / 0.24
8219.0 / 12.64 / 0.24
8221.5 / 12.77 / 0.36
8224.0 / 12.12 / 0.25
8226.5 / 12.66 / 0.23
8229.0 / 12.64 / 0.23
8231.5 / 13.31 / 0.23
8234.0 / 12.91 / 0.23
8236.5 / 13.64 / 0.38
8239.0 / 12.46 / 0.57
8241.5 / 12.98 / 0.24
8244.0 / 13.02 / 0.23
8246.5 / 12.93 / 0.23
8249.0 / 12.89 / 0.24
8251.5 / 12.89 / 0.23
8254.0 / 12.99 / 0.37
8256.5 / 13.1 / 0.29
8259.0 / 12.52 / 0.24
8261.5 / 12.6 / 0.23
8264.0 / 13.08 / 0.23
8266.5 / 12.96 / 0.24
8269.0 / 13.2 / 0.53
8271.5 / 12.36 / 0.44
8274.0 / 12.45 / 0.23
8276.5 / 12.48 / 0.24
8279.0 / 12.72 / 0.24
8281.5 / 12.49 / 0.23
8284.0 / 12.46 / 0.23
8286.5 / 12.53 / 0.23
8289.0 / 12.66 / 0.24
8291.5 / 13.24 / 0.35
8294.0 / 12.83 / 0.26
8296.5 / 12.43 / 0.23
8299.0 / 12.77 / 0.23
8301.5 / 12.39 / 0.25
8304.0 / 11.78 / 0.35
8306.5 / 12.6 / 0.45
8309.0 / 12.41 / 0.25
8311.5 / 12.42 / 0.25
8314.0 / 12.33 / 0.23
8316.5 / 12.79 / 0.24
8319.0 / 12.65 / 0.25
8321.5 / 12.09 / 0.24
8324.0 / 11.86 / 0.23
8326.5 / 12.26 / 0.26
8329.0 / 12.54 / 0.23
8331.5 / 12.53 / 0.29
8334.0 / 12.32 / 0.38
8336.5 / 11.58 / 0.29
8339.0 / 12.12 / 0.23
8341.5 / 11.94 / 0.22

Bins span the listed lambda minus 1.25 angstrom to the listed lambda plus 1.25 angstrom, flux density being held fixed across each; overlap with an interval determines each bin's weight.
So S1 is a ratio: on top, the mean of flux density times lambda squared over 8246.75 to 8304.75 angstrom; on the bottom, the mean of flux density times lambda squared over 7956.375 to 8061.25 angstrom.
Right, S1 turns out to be 1.09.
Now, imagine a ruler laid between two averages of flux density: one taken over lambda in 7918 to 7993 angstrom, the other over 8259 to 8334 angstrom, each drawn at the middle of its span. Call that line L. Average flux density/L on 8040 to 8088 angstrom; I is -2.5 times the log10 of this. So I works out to -0.02 mag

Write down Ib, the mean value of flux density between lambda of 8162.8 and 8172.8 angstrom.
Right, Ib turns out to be 13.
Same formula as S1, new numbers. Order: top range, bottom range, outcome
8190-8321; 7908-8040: 1.10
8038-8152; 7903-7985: 1.09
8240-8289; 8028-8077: 1.08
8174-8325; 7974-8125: 1.06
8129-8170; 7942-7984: 1.11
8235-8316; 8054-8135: 1.06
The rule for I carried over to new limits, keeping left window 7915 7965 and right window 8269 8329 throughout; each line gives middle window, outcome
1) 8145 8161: -0.05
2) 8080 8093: -0.03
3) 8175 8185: -0.05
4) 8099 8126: -0.04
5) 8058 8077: -0.02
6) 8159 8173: -0.05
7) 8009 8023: -0.04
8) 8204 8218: 0.01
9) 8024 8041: -0.03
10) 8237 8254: -0.04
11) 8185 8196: -0.02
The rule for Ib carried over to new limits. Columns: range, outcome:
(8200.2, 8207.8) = 12.3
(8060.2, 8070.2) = 12.4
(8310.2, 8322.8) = 12.5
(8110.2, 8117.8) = 12.6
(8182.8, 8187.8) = 13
